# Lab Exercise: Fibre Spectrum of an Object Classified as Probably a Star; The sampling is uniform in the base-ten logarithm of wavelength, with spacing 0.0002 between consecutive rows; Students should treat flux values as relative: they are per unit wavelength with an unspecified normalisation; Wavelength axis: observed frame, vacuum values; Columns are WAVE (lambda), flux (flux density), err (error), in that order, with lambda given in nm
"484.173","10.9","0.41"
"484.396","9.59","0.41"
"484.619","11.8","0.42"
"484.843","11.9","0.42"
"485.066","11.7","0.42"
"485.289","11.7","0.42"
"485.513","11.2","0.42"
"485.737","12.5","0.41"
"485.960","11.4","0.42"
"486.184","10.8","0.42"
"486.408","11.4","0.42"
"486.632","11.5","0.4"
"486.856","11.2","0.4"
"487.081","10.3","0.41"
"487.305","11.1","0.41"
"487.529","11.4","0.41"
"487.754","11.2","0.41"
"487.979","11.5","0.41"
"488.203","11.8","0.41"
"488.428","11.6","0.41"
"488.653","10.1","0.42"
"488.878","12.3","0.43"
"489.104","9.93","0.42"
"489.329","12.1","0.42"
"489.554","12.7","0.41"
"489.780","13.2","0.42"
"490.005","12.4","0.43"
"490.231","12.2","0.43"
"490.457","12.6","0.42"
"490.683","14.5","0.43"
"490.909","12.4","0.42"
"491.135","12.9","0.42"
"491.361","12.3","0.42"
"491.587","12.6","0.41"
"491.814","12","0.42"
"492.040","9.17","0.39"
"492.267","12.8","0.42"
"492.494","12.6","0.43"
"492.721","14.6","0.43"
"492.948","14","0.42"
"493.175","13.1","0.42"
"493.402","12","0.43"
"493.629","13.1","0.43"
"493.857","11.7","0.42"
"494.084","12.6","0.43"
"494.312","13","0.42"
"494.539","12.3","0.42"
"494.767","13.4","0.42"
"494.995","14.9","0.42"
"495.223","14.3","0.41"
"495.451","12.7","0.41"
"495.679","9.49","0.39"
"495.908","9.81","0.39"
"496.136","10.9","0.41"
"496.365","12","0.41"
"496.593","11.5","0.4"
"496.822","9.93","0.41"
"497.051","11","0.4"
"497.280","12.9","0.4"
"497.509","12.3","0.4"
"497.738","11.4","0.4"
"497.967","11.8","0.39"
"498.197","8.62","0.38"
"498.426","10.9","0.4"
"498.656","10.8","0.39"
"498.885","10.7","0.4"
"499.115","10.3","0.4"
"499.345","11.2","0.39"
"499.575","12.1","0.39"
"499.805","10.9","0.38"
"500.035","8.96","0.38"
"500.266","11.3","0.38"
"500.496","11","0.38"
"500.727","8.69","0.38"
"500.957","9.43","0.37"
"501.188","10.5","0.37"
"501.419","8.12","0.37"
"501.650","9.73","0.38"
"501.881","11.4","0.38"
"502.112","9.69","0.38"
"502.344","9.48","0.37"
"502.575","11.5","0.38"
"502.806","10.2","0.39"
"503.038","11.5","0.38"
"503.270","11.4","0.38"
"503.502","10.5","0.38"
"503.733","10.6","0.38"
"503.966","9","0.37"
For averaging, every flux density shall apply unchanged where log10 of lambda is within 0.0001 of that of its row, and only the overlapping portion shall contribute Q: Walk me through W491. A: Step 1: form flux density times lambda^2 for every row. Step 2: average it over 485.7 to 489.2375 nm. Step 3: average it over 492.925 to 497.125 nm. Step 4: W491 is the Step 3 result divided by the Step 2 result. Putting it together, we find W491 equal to 1.12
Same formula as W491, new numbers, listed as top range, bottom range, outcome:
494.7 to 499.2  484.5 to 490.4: 1.03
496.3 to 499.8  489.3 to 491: 0.90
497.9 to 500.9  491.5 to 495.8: 0.85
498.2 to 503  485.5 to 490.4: 0.94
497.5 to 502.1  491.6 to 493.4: 0.86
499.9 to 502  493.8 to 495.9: 0.81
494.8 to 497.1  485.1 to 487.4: 1.08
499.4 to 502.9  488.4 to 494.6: 0.86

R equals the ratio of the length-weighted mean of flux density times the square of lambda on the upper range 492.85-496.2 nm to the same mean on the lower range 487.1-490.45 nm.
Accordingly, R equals 1.10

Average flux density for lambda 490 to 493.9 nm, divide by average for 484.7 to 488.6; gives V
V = 1.1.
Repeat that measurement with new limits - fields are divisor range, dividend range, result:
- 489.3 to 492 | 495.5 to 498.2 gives 0.88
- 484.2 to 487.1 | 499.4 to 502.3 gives 0.90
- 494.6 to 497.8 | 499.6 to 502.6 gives 0.85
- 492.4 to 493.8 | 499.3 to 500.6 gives 0.83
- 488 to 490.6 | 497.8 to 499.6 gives 0.90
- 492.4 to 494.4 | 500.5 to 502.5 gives 0.75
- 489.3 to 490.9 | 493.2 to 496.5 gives 0.96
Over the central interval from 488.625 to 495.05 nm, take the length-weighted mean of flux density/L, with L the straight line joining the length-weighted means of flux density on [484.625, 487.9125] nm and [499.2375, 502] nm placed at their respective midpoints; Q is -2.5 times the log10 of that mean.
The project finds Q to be -0.15 mag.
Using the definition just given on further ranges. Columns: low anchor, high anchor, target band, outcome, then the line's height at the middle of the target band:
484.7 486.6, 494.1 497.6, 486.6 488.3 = 0.040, 11.7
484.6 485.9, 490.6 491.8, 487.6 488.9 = 0.088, 12.3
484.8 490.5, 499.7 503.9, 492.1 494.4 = -0.163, 11.1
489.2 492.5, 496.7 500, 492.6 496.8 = -0.068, 11.7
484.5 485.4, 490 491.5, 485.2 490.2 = 0.066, 12.2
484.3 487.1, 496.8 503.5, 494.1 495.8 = -0.180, 10.9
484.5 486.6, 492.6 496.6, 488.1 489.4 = 0.061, 11.9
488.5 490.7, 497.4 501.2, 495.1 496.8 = -0.030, 11.1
